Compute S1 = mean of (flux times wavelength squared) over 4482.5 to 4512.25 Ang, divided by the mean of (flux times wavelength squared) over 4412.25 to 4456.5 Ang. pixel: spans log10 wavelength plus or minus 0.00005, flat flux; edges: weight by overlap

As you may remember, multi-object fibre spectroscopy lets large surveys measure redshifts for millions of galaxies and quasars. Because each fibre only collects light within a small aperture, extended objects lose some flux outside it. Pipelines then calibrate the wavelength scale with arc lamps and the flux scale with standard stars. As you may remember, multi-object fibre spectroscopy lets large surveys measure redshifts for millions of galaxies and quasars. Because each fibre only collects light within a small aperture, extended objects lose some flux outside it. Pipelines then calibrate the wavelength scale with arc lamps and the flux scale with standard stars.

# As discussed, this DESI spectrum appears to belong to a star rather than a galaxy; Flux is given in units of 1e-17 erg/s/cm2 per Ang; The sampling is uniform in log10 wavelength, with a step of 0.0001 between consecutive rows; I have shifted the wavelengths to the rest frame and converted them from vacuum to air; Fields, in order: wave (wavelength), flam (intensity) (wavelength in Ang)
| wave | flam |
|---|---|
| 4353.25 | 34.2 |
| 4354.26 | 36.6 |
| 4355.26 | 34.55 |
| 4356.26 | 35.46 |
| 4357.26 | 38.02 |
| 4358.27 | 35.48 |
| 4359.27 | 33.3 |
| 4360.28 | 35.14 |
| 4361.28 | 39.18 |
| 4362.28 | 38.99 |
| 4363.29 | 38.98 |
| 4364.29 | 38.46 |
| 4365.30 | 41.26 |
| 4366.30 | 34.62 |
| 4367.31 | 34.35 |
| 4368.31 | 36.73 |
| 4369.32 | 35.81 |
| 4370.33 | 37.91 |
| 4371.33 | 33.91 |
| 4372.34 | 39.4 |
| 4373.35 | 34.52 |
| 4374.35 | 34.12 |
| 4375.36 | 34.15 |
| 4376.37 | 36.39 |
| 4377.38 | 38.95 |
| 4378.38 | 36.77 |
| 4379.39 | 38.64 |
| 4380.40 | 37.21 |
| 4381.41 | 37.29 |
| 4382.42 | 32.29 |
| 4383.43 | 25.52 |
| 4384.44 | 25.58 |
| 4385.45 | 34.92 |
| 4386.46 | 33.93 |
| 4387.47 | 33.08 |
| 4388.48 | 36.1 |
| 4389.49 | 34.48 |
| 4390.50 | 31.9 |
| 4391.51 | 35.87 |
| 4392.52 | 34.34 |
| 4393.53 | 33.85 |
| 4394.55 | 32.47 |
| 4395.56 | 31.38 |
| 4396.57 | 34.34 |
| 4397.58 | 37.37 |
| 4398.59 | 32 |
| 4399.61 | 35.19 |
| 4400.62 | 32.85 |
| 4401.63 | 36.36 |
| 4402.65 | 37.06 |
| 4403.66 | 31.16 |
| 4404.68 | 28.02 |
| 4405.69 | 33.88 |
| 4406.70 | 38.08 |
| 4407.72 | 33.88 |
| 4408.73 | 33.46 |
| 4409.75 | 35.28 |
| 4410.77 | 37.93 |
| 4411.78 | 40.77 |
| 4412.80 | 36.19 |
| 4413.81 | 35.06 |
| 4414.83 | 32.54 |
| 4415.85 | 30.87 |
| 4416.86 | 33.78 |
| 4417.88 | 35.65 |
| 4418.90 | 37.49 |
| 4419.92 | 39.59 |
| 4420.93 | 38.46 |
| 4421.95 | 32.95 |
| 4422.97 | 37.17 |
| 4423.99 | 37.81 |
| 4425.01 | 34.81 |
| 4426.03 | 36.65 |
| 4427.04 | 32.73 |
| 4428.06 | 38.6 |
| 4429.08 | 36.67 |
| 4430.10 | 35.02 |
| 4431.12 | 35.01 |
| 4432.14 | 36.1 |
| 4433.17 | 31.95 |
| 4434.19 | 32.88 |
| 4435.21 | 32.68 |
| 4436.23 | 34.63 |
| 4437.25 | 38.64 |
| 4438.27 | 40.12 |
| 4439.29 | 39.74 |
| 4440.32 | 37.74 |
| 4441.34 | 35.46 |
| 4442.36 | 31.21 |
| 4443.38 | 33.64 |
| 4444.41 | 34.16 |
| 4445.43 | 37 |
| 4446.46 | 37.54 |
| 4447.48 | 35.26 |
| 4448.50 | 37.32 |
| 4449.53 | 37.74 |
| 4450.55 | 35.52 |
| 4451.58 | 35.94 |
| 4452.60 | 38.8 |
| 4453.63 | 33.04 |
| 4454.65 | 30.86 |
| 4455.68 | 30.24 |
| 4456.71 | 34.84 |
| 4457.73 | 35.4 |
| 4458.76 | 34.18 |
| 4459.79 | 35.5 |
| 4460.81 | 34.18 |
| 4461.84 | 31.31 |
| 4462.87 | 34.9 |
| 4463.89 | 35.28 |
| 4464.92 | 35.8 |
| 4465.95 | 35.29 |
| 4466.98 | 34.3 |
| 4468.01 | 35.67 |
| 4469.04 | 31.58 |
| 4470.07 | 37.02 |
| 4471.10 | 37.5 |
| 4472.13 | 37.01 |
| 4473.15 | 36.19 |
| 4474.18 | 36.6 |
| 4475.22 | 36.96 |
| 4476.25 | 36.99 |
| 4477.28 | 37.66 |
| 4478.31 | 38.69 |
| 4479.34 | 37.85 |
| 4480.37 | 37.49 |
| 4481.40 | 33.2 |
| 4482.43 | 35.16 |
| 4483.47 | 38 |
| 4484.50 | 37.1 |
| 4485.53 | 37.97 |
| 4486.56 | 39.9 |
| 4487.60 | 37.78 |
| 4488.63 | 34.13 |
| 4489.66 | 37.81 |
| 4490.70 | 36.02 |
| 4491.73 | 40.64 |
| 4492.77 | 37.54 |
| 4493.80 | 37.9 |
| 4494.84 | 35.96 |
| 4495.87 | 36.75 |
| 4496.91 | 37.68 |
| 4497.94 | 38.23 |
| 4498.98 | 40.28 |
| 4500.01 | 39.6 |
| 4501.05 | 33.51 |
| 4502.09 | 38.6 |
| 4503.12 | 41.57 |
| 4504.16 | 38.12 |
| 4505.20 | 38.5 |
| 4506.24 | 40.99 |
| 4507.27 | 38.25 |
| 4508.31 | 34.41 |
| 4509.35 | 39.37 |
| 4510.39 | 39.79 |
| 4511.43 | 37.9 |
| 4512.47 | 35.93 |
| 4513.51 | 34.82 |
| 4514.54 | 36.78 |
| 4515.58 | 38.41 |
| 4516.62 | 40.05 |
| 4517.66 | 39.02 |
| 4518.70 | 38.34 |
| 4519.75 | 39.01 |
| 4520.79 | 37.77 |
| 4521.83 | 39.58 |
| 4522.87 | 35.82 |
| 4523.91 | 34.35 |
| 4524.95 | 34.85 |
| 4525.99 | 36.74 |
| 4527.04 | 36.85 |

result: 1.10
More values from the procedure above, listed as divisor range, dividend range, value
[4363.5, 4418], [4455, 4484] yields 1.06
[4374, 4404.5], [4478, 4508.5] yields 1.16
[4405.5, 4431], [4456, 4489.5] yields 1.03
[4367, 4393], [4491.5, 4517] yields 1.16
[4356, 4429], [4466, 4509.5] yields 1.10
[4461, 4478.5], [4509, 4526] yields 1.07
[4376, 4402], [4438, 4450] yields 1.09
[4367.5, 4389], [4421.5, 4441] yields 1.05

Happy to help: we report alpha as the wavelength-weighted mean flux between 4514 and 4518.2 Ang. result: 38.6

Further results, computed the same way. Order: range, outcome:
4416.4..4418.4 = 34.7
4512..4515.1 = 36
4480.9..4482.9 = 34.2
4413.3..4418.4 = 33.6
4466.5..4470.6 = 34.6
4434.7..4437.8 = 35.4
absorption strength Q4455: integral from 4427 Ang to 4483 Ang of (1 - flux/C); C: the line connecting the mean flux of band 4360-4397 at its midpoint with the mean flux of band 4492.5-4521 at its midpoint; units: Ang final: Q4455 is 2.1 Ang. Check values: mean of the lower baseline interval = 35.2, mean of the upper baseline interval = 38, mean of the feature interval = 35.5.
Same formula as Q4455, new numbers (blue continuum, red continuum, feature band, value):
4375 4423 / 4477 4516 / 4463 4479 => 0.30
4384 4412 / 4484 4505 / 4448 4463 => 0.70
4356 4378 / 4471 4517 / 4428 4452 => 0.89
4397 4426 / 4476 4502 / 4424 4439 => 0.07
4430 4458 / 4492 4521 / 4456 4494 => 0.48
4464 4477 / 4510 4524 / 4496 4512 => -0.50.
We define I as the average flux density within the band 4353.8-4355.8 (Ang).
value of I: 35.7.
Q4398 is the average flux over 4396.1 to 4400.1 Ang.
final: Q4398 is 34.7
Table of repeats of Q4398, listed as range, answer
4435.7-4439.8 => 38.3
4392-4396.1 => 33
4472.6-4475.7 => 36.6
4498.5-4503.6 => 38.7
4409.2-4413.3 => 37.4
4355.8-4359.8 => 35.5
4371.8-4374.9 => 35.9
